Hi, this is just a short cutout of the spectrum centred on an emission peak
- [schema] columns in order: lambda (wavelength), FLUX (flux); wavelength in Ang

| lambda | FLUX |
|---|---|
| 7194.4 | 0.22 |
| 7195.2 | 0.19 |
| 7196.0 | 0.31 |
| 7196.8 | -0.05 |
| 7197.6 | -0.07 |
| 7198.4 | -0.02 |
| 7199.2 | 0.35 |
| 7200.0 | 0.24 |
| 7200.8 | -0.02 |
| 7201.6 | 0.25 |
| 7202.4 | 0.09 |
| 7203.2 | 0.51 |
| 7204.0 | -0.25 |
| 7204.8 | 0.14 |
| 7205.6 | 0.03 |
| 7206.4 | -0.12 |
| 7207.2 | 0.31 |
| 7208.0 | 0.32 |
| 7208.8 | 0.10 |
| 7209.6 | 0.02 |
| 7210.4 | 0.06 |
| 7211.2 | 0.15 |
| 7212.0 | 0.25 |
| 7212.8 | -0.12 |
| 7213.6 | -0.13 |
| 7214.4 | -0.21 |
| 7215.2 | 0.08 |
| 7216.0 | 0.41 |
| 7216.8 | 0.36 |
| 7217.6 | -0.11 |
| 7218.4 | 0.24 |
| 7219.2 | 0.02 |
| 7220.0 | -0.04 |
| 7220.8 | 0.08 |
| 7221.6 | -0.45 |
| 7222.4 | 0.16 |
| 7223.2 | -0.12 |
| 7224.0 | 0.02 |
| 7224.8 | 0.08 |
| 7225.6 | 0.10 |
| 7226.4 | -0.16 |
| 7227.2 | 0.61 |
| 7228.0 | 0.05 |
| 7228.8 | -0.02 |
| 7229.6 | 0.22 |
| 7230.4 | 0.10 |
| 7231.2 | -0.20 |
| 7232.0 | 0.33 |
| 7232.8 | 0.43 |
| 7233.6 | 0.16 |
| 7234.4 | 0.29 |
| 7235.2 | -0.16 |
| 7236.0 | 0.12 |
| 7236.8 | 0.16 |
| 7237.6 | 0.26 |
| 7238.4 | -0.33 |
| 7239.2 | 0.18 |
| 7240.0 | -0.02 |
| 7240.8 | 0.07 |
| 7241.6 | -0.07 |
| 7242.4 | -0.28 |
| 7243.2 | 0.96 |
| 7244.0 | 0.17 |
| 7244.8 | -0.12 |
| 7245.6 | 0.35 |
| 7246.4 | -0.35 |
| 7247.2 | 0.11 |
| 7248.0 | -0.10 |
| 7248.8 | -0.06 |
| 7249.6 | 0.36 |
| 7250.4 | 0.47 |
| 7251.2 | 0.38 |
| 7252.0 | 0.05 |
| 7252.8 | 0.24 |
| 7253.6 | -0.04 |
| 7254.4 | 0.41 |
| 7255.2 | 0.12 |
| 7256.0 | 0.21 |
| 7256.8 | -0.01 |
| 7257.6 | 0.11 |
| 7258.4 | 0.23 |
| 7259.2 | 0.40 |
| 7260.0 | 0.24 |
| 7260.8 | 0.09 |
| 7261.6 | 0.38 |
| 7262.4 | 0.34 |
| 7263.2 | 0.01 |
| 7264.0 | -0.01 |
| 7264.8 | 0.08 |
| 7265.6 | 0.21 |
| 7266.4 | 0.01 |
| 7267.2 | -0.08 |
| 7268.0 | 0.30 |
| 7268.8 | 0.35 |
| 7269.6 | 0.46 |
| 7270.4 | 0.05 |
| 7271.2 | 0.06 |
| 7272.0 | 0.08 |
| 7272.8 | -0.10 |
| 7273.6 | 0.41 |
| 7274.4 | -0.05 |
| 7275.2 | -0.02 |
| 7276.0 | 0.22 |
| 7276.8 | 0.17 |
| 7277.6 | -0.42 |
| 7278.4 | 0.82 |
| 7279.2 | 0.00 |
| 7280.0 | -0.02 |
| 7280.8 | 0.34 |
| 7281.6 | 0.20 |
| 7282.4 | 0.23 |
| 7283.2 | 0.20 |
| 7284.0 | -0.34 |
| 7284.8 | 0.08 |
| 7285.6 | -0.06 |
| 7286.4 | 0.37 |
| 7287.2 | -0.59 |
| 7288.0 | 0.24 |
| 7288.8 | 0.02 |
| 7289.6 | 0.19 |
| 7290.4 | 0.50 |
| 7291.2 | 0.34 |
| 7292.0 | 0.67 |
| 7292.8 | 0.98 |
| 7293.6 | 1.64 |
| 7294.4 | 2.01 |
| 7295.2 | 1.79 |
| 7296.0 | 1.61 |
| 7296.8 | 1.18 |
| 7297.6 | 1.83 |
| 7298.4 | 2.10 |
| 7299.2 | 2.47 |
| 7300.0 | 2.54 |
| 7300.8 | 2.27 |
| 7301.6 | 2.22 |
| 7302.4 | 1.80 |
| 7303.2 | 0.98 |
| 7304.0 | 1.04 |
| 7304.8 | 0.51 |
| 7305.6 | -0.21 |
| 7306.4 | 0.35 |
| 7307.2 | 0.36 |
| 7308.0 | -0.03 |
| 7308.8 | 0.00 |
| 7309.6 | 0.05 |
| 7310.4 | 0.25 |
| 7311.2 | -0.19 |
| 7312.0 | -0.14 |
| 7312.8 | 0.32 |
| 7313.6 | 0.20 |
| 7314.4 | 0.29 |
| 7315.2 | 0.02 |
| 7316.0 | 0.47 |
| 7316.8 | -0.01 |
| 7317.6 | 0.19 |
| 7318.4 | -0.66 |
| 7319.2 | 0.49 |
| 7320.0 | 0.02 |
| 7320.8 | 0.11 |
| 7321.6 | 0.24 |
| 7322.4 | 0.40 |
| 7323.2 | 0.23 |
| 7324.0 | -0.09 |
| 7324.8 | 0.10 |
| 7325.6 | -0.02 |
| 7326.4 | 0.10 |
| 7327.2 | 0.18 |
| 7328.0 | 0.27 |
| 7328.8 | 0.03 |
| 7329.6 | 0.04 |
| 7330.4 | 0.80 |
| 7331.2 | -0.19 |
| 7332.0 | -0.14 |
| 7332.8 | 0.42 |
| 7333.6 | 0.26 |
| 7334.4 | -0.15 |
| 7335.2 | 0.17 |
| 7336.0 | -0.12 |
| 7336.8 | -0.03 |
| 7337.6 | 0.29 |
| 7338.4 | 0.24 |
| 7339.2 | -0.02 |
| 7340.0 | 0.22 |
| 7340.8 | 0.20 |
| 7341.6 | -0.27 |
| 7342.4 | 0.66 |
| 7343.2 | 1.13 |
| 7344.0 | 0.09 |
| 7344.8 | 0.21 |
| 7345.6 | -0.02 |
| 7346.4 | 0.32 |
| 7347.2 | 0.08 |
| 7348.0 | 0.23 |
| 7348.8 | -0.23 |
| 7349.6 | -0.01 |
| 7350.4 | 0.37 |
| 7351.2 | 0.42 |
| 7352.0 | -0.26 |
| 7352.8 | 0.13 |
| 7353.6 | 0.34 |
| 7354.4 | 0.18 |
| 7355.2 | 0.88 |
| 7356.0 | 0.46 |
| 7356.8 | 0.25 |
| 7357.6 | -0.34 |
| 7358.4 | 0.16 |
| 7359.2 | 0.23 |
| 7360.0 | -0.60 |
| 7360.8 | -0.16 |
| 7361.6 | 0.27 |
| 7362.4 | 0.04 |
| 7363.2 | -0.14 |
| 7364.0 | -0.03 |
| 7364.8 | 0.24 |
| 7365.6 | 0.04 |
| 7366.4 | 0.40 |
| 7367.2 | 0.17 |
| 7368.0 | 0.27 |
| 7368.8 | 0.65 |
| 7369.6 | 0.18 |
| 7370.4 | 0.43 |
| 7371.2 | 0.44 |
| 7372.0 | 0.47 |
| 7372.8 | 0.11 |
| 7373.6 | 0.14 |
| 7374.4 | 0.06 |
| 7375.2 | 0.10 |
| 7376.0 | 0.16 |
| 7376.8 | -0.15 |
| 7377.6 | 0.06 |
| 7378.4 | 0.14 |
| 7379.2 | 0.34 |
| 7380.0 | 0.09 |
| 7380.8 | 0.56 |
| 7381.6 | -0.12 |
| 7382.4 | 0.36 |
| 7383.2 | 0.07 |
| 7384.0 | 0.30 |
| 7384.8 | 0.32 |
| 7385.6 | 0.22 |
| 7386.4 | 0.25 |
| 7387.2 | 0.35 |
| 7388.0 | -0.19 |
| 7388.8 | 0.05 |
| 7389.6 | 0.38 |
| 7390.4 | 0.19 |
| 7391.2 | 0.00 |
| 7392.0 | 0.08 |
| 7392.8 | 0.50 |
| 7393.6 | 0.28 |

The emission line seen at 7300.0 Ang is [O II]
